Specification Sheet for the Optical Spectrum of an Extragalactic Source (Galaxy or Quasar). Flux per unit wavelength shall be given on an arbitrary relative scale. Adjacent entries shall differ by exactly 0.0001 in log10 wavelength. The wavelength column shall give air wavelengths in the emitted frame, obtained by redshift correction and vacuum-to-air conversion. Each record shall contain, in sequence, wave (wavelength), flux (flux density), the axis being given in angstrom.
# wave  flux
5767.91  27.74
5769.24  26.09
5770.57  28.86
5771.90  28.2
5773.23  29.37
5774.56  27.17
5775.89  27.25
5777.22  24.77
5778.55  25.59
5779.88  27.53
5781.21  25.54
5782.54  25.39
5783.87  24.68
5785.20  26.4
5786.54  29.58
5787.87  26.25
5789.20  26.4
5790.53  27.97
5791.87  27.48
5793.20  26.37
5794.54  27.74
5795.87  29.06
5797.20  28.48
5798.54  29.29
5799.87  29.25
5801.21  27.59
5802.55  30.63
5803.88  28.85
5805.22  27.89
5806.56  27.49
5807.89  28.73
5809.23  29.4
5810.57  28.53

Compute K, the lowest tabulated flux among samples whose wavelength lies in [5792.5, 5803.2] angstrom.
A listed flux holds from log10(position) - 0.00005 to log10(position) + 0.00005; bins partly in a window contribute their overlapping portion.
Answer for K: 26.37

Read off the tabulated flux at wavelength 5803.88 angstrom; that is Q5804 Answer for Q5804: 28.85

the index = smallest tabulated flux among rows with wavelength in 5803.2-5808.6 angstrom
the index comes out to 27.49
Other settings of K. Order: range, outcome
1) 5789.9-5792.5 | 27.48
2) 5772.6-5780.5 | 24.77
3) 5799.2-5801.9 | 27.59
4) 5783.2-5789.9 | 24.68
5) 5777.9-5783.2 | 25.39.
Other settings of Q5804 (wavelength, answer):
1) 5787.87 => 26.25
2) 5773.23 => 29.37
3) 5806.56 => 27.49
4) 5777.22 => 24.77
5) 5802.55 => 30.63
